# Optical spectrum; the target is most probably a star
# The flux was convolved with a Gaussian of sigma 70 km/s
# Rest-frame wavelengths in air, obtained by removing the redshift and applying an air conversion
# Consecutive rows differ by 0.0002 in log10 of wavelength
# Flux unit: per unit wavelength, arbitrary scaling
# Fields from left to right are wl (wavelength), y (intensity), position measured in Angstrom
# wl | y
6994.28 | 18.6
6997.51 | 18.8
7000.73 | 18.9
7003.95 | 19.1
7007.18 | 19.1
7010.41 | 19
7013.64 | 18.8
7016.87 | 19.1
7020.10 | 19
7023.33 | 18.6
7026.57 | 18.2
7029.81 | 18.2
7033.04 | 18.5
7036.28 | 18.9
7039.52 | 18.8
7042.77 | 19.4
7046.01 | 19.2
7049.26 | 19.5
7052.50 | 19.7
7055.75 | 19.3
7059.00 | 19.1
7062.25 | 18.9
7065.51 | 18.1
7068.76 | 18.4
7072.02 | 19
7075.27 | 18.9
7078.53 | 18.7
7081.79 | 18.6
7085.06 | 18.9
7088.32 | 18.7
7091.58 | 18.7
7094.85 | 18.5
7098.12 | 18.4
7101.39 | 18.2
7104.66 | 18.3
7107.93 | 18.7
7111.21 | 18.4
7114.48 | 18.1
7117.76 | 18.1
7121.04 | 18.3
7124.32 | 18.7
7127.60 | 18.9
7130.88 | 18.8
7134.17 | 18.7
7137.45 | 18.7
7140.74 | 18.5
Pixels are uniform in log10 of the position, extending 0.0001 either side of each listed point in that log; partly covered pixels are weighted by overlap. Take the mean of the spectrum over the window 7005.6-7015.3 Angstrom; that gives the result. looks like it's 19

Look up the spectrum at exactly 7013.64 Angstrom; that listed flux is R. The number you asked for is 18.8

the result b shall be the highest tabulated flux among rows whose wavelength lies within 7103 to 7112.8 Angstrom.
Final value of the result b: 18.7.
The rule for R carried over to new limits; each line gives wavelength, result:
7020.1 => 19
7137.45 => 18.7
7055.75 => 19.3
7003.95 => 19.1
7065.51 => 18.1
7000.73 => 18.9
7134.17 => 18.7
